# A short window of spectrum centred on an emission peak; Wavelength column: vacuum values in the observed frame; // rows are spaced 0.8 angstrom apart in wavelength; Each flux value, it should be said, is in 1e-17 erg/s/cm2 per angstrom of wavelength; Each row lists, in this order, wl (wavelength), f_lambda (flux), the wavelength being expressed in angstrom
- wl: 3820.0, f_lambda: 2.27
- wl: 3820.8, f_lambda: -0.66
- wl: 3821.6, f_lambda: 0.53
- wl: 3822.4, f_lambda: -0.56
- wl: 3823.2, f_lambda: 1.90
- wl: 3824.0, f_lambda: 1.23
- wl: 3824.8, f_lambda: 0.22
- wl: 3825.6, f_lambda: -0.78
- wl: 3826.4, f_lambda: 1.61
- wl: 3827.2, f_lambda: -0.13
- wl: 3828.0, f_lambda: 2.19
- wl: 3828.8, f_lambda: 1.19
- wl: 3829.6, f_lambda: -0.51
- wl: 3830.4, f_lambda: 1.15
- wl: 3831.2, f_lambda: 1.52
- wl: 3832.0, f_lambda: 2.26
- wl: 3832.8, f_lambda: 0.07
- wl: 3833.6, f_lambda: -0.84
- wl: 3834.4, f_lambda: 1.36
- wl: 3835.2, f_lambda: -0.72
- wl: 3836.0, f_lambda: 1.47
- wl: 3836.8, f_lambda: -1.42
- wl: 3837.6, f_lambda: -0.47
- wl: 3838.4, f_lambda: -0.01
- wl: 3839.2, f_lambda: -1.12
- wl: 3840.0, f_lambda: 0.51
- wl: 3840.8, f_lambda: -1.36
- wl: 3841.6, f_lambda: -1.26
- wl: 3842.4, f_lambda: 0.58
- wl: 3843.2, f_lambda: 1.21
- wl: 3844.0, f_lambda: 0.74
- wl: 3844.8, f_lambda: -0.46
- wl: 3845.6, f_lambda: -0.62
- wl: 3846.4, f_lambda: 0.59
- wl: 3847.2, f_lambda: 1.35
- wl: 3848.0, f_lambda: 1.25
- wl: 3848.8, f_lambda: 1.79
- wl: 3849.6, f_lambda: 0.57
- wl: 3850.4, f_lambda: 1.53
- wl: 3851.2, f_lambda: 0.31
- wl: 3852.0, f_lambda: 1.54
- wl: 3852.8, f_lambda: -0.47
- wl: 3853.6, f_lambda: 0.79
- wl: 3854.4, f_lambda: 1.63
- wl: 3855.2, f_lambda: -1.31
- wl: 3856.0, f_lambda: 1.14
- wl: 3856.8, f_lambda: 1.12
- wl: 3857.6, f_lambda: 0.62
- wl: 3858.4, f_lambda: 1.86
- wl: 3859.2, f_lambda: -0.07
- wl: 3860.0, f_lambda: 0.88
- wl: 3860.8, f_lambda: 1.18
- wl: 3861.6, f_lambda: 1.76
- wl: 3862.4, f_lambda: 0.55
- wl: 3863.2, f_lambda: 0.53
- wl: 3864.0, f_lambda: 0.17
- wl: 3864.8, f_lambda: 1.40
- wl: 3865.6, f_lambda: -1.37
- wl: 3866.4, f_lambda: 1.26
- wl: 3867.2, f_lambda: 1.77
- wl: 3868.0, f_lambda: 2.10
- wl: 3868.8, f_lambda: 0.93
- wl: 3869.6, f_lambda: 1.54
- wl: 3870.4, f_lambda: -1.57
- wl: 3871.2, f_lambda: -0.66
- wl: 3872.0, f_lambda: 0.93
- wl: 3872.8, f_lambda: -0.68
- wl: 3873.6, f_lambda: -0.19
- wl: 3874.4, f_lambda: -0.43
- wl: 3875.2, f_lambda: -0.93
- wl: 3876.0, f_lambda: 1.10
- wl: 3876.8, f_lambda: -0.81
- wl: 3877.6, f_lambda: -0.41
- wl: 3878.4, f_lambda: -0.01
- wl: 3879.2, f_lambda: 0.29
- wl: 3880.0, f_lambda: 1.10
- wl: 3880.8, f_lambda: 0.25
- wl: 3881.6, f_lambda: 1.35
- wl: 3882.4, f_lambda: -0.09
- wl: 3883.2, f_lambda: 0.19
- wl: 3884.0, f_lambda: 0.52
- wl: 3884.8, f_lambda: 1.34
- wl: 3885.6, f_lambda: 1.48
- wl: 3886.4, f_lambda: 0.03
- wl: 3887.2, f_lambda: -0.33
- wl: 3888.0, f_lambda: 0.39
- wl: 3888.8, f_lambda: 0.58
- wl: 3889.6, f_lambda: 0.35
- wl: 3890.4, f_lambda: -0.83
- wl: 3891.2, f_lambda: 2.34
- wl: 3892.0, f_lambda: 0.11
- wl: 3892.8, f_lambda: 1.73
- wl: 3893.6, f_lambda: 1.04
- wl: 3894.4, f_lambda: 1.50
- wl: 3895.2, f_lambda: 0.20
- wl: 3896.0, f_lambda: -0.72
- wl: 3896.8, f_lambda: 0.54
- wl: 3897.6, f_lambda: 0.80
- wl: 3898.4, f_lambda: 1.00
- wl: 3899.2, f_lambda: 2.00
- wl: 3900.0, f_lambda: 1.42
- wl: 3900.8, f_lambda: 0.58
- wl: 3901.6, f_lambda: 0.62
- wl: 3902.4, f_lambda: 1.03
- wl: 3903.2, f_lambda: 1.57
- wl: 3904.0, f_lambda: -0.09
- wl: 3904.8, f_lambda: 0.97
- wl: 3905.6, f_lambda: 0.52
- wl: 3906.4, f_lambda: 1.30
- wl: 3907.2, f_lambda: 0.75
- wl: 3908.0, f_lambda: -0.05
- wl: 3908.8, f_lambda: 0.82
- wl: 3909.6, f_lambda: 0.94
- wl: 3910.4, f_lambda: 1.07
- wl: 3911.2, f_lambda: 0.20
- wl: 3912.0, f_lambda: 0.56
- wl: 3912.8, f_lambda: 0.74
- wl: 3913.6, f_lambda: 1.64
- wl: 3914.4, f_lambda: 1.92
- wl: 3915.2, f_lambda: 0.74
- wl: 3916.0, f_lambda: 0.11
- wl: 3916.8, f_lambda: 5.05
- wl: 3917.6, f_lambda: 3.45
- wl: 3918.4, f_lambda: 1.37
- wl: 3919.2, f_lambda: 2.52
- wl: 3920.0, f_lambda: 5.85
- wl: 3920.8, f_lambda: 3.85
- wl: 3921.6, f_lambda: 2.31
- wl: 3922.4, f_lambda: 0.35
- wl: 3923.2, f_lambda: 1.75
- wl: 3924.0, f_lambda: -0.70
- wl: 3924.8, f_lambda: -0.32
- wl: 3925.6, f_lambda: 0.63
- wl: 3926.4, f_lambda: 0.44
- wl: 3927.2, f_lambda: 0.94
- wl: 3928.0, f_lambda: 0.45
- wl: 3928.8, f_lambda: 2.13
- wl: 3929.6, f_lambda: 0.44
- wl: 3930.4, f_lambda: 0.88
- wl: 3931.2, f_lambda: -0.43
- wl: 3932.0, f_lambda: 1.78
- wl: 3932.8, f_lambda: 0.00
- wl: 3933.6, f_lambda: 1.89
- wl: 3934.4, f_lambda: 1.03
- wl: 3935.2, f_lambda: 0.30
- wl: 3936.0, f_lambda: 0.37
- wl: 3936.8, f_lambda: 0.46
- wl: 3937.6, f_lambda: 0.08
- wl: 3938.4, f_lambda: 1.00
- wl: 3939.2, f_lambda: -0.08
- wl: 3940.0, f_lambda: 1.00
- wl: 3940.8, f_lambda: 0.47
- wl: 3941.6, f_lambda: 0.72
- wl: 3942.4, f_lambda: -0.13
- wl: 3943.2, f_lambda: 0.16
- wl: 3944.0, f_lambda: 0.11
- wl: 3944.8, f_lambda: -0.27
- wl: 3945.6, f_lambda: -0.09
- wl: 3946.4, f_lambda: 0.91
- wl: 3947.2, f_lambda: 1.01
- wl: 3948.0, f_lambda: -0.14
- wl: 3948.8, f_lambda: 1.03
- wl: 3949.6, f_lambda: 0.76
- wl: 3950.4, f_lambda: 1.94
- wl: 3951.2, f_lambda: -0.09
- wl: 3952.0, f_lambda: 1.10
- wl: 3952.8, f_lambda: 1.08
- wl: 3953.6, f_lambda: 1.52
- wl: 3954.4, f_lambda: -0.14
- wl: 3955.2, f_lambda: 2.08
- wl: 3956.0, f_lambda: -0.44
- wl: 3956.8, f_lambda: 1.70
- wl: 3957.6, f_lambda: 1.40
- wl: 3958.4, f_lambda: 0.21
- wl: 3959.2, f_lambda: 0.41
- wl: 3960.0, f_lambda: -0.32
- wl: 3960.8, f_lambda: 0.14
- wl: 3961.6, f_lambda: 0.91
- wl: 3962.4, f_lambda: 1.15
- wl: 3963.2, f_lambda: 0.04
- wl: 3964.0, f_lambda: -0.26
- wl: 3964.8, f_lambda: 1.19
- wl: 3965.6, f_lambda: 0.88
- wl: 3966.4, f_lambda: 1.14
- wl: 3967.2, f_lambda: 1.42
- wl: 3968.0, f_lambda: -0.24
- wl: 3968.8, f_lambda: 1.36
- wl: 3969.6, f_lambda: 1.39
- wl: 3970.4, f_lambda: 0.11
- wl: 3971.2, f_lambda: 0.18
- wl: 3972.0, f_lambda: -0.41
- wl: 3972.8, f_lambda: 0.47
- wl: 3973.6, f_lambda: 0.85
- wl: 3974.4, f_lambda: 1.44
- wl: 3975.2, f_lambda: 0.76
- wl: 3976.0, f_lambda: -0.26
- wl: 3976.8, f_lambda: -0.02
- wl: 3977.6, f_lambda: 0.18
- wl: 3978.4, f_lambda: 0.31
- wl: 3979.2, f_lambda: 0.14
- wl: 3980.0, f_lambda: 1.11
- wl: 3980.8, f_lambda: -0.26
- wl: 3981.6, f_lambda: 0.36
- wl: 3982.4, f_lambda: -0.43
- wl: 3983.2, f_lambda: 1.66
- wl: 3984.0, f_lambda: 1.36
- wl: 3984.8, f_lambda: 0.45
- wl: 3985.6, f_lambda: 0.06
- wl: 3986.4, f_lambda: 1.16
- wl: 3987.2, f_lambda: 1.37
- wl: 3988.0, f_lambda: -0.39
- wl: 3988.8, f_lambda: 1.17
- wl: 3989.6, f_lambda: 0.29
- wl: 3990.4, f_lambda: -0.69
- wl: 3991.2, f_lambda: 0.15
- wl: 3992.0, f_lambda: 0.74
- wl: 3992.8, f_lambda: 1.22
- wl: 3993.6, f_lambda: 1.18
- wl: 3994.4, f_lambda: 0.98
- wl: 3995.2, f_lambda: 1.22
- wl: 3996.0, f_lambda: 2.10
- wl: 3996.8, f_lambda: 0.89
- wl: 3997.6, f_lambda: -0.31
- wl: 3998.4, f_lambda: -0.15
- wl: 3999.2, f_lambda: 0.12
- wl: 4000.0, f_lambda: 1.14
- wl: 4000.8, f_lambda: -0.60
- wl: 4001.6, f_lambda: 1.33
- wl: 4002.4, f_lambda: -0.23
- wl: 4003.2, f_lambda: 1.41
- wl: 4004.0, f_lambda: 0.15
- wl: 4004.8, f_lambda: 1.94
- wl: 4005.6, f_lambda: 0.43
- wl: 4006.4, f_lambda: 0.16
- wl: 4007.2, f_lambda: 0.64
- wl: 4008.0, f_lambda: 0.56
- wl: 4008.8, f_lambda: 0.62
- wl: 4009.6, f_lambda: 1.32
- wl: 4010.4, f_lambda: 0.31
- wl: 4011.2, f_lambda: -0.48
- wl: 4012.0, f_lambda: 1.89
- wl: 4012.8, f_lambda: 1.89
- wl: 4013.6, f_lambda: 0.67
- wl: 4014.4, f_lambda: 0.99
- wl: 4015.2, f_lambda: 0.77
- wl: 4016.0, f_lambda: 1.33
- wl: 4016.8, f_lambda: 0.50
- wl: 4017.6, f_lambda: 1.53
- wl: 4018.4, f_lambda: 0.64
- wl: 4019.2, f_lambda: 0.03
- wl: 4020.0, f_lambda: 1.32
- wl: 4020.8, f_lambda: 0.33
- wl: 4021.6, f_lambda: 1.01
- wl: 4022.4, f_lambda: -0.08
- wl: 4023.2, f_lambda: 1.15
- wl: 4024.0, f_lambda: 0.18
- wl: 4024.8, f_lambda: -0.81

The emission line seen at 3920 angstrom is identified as [O II]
